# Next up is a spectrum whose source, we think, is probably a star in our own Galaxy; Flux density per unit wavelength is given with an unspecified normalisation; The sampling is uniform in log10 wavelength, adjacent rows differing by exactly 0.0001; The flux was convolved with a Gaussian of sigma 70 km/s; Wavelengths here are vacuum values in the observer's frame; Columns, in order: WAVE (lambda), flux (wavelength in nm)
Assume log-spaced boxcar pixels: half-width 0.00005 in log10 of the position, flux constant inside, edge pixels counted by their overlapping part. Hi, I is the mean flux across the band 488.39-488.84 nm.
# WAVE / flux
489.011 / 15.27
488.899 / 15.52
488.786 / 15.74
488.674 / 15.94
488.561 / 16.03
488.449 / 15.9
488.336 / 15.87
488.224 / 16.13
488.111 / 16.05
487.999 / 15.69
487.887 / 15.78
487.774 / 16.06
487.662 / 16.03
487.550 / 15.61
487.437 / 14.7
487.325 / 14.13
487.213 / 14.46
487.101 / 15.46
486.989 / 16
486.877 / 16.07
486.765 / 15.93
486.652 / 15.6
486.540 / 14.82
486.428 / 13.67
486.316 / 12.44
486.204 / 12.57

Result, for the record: 15.9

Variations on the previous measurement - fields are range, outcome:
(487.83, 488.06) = 15.7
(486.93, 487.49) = 15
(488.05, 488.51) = 16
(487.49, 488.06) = 15.8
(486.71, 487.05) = 16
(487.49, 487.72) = 15.8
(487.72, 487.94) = 15.9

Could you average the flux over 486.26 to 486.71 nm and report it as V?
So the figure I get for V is 14.1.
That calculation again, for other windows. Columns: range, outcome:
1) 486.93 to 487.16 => 15.7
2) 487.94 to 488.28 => 16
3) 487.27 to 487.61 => 14.8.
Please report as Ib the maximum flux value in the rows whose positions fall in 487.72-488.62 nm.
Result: 16.13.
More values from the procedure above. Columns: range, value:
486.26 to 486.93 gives 16.07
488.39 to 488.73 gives 16.03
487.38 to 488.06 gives 16.06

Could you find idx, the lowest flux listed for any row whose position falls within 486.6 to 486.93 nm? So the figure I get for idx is 15.6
